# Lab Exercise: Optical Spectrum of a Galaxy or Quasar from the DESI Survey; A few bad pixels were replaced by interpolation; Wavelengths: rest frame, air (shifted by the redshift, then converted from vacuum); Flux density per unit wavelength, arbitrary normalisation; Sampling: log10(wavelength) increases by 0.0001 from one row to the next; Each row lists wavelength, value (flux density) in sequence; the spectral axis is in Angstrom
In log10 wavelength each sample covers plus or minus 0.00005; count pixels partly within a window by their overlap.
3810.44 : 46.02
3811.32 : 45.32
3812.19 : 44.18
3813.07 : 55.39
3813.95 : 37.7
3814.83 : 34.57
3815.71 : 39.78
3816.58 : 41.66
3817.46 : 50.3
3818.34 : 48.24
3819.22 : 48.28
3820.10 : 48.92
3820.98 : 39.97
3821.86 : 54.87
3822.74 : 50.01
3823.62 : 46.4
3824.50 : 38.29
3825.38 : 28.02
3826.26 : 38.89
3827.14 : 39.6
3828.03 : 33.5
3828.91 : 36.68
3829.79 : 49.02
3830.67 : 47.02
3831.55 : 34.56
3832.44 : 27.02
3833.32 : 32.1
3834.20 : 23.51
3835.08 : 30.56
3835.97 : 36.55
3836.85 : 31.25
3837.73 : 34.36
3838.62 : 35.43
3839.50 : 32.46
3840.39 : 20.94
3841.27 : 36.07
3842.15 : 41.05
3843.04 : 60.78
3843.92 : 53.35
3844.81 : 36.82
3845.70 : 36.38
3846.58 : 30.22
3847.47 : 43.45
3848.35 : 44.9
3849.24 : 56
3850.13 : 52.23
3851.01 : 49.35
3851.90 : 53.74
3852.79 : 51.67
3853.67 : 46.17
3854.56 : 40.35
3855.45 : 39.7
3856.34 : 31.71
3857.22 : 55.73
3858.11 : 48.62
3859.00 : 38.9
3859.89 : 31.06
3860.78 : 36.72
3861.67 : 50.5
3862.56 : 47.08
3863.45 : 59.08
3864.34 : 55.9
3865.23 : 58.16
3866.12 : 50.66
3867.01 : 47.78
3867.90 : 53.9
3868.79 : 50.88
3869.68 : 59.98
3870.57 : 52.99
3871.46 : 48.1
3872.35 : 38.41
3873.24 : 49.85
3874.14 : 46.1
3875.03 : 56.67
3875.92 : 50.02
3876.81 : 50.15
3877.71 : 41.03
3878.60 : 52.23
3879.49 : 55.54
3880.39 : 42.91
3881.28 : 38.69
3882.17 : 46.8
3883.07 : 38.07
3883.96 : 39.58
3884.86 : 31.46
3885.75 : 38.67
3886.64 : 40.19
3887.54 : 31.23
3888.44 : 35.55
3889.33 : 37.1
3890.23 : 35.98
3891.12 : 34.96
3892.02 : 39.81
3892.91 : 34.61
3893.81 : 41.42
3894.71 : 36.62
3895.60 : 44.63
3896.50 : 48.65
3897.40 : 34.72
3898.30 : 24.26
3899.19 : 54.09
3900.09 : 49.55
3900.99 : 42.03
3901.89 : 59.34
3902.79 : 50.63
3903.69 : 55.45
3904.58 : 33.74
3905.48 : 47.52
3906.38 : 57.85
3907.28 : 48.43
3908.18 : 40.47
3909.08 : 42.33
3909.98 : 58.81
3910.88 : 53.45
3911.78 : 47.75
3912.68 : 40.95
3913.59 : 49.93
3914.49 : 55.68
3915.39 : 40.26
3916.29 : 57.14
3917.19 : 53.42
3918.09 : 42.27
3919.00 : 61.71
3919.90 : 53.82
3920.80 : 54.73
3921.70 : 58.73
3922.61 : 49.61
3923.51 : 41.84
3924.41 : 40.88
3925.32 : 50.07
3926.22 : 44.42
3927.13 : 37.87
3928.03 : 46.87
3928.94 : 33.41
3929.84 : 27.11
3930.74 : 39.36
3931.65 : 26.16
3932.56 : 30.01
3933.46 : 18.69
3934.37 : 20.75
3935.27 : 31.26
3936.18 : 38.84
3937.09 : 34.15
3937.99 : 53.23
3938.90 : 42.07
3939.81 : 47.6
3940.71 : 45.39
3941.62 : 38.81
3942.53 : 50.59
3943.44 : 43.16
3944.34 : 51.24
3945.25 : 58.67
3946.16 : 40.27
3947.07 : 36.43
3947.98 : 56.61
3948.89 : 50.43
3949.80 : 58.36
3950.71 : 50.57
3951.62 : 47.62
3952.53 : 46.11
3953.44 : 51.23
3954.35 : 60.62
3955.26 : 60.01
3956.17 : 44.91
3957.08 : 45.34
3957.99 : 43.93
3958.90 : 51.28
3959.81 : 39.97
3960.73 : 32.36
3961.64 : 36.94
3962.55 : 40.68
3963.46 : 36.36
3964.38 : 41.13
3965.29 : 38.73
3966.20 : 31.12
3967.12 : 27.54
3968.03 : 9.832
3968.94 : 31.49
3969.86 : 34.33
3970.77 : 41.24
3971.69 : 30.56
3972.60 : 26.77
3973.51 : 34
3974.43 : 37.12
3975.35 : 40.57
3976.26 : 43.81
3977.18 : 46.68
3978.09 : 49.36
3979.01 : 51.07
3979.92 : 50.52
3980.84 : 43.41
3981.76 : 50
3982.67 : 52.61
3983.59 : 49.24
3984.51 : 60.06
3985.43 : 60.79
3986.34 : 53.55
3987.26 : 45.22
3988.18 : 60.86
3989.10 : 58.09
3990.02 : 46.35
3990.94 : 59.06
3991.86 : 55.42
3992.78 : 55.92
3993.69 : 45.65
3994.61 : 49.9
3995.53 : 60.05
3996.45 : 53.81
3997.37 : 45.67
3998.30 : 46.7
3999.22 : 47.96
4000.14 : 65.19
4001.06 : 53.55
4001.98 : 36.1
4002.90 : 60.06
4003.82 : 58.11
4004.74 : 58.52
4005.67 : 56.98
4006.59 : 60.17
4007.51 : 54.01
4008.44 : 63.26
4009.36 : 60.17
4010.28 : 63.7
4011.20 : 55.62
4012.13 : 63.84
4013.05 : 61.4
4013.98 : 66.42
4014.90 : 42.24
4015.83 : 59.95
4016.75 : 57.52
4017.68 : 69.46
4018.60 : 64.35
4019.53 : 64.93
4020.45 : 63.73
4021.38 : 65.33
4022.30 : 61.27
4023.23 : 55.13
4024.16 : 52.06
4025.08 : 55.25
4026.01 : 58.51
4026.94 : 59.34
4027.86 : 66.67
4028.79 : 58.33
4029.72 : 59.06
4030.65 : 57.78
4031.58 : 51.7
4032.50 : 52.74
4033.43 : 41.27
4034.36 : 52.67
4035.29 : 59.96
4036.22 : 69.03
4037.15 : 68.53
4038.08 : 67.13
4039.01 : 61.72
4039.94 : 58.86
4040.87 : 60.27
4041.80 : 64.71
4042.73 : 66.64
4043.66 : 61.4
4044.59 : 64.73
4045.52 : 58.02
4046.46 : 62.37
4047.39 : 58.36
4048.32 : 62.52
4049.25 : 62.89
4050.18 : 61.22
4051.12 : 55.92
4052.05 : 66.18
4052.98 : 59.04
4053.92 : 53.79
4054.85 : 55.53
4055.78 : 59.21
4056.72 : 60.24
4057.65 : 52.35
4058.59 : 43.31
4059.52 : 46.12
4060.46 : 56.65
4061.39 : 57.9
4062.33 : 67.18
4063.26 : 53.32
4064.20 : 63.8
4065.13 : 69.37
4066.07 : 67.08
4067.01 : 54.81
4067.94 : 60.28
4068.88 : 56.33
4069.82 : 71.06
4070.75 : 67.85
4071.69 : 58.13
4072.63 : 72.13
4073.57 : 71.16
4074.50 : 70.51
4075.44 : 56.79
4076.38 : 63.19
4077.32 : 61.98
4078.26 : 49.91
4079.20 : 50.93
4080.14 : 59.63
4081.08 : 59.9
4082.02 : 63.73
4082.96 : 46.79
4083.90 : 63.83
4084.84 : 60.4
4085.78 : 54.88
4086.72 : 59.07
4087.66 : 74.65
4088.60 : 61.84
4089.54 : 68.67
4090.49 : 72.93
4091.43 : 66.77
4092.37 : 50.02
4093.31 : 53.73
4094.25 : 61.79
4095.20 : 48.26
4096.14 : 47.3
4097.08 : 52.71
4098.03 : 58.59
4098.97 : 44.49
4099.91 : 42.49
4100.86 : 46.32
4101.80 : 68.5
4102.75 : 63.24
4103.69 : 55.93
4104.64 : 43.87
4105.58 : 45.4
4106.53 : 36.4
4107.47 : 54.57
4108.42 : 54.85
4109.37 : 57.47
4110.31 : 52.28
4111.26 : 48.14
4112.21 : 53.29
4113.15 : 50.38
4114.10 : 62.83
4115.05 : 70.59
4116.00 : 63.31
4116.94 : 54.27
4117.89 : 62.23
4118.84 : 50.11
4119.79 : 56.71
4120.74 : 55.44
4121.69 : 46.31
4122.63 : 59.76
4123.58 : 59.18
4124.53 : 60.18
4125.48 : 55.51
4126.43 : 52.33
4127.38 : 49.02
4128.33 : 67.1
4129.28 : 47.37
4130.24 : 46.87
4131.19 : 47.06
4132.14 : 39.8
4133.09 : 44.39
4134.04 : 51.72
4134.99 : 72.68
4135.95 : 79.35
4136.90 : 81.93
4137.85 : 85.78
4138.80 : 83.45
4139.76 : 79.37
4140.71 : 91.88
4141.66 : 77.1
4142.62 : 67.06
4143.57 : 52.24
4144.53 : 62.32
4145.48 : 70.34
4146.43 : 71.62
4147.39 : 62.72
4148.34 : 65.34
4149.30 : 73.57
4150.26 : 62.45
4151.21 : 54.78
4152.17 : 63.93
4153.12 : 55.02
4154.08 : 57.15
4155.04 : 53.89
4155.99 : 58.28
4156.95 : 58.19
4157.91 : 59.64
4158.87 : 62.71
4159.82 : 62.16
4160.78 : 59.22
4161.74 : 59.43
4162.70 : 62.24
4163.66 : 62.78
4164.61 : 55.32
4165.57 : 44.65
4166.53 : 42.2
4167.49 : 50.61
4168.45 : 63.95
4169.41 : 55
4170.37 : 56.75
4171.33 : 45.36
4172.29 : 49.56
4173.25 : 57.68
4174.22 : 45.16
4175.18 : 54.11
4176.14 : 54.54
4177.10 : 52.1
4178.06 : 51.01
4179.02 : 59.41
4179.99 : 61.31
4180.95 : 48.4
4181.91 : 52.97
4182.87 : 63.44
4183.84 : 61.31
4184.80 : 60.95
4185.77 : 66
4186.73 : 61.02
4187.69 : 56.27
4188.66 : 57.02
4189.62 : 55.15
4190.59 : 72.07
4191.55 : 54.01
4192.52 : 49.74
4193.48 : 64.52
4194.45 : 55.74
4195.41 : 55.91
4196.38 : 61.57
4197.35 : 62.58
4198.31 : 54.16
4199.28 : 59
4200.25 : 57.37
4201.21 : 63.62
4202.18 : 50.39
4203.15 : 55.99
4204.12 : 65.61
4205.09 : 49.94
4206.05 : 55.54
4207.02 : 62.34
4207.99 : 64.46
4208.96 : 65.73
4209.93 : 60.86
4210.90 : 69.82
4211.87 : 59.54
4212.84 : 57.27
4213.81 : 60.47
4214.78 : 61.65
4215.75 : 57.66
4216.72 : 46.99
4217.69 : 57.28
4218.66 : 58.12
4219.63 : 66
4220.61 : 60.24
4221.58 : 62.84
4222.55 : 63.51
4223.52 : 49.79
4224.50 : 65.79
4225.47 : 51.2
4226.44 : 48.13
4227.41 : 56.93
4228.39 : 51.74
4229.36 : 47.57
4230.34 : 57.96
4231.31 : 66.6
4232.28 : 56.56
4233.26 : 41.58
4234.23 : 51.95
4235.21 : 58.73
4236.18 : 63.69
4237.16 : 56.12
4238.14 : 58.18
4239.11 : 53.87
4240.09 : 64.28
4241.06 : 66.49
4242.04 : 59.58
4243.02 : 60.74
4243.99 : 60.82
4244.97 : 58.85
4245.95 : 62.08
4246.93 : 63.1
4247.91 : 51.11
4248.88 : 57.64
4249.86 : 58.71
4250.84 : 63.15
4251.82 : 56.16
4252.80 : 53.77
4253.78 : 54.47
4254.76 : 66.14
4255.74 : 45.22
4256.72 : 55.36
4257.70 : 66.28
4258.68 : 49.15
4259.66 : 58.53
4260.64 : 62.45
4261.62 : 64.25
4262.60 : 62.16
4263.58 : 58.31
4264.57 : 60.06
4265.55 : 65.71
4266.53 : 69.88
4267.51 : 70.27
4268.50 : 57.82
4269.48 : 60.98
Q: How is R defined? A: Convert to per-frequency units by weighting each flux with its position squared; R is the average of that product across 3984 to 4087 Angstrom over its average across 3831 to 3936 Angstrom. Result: 1.46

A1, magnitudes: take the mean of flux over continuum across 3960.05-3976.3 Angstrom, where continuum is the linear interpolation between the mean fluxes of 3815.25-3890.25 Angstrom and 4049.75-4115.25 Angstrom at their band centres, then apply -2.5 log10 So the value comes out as 0.431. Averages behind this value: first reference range 43.2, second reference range 57.8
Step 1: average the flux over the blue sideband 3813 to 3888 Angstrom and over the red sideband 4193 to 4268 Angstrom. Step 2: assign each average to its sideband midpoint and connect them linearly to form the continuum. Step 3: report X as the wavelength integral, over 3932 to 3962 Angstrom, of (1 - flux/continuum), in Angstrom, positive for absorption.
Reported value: 2.0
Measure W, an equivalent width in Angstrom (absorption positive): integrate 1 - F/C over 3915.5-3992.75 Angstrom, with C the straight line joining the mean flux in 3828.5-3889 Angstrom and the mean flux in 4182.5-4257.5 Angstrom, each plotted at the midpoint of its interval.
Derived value 5.0 Angstrom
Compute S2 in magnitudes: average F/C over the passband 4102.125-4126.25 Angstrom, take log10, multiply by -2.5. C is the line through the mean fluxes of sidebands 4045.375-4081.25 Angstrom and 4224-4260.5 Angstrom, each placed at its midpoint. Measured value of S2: 0.081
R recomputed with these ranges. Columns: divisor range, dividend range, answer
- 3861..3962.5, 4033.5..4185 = 1.44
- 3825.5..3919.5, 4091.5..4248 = 1.53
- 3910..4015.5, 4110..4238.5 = 1.38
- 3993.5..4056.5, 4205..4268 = 1.11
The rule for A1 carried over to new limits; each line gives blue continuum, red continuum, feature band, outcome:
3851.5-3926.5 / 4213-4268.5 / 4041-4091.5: -0.16 mag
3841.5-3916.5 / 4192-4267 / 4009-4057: -0.17 mag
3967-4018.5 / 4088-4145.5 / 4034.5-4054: -0.15 mag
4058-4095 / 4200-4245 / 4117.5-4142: -0.03 mag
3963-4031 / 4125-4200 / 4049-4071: -0.09 mag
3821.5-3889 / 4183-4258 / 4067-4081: -0.18 mag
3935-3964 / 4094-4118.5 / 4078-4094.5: -0.14 mag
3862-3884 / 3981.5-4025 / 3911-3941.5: 0.21 mag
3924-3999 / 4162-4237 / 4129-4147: -0.22 mag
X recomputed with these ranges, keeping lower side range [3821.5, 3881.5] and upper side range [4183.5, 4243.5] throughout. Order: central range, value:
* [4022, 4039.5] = -2.48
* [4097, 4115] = 0.50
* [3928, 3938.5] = 3.18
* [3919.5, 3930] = 0.29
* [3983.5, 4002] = -1.42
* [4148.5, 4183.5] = 0.05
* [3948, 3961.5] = -0.23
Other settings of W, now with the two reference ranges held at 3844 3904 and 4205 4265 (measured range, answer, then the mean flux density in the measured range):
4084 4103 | -1.72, 57.9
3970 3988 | 1.17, 45.7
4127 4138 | -0.84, 58.7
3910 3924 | -1.35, 51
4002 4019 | -3.11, 59.1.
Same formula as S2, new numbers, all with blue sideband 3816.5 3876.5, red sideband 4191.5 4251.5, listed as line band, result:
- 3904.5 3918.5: -0.05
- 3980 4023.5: -0.13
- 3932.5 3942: 0.27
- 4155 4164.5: -0.08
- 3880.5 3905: 0.12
